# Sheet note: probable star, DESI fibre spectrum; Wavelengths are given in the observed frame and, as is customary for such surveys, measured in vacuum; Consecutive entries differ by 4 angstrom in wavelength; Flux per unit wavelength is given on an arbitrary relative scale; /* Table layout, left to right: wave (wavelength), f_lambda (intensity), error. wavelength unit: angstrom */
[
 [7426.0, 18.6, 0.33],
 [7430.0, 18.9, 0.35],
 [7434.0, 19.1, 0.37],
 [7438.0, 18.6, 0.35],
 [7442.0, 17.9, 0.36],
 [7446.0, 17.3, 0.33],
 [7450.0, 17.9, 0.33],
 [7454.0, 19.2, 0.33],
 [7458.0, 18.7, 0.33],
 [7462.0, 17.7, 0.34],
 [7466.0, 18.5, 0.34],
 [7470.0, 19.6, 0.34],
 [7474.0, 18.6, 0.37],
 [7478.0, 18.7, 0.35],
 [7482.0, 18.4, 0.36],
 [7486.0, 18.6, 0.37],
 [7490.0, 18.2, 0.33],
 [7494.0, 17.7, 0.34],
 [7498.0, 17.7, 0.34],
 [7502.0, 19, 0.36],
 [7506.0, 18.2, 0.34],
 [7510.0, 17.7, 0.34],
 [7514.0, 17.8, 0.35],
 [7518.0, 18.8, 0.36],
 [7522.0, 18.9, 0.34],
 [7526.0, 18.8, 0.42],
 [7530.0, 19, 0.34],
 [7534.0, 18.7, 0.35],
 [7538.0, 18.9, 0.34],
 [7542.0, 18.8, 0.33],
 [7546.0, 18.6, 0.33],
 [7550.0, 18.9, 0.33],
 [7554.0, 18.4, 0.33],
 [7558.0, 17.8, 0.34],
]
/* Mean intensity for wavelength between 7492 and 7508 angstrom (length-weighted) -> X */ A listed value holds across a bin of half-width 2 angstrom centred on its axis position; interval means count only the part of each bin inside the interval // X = 18.2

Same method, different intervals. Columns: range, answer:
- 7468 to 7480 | 19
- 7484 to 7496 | 18.2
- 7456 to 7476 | 18.6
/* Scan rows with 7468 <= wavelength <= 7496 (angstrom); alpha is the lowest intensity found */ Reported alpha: 17.7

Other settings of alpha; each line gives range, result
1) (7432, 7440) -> 18.6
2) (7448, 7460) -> 17.9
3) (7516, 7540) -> 18.7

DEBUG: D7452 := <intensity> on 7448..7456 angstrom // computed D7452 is 18.5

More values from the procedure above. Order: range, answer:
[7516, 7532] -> 18.9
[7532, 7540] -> 18.8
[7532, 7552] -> 18.8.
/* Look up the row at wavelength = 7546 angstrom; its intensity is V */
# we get 18.6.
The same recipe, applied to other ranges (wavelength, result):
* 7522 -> 18.9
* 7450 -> 17.9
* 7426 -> 18.6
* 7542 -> 18.8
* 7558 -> 17.8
